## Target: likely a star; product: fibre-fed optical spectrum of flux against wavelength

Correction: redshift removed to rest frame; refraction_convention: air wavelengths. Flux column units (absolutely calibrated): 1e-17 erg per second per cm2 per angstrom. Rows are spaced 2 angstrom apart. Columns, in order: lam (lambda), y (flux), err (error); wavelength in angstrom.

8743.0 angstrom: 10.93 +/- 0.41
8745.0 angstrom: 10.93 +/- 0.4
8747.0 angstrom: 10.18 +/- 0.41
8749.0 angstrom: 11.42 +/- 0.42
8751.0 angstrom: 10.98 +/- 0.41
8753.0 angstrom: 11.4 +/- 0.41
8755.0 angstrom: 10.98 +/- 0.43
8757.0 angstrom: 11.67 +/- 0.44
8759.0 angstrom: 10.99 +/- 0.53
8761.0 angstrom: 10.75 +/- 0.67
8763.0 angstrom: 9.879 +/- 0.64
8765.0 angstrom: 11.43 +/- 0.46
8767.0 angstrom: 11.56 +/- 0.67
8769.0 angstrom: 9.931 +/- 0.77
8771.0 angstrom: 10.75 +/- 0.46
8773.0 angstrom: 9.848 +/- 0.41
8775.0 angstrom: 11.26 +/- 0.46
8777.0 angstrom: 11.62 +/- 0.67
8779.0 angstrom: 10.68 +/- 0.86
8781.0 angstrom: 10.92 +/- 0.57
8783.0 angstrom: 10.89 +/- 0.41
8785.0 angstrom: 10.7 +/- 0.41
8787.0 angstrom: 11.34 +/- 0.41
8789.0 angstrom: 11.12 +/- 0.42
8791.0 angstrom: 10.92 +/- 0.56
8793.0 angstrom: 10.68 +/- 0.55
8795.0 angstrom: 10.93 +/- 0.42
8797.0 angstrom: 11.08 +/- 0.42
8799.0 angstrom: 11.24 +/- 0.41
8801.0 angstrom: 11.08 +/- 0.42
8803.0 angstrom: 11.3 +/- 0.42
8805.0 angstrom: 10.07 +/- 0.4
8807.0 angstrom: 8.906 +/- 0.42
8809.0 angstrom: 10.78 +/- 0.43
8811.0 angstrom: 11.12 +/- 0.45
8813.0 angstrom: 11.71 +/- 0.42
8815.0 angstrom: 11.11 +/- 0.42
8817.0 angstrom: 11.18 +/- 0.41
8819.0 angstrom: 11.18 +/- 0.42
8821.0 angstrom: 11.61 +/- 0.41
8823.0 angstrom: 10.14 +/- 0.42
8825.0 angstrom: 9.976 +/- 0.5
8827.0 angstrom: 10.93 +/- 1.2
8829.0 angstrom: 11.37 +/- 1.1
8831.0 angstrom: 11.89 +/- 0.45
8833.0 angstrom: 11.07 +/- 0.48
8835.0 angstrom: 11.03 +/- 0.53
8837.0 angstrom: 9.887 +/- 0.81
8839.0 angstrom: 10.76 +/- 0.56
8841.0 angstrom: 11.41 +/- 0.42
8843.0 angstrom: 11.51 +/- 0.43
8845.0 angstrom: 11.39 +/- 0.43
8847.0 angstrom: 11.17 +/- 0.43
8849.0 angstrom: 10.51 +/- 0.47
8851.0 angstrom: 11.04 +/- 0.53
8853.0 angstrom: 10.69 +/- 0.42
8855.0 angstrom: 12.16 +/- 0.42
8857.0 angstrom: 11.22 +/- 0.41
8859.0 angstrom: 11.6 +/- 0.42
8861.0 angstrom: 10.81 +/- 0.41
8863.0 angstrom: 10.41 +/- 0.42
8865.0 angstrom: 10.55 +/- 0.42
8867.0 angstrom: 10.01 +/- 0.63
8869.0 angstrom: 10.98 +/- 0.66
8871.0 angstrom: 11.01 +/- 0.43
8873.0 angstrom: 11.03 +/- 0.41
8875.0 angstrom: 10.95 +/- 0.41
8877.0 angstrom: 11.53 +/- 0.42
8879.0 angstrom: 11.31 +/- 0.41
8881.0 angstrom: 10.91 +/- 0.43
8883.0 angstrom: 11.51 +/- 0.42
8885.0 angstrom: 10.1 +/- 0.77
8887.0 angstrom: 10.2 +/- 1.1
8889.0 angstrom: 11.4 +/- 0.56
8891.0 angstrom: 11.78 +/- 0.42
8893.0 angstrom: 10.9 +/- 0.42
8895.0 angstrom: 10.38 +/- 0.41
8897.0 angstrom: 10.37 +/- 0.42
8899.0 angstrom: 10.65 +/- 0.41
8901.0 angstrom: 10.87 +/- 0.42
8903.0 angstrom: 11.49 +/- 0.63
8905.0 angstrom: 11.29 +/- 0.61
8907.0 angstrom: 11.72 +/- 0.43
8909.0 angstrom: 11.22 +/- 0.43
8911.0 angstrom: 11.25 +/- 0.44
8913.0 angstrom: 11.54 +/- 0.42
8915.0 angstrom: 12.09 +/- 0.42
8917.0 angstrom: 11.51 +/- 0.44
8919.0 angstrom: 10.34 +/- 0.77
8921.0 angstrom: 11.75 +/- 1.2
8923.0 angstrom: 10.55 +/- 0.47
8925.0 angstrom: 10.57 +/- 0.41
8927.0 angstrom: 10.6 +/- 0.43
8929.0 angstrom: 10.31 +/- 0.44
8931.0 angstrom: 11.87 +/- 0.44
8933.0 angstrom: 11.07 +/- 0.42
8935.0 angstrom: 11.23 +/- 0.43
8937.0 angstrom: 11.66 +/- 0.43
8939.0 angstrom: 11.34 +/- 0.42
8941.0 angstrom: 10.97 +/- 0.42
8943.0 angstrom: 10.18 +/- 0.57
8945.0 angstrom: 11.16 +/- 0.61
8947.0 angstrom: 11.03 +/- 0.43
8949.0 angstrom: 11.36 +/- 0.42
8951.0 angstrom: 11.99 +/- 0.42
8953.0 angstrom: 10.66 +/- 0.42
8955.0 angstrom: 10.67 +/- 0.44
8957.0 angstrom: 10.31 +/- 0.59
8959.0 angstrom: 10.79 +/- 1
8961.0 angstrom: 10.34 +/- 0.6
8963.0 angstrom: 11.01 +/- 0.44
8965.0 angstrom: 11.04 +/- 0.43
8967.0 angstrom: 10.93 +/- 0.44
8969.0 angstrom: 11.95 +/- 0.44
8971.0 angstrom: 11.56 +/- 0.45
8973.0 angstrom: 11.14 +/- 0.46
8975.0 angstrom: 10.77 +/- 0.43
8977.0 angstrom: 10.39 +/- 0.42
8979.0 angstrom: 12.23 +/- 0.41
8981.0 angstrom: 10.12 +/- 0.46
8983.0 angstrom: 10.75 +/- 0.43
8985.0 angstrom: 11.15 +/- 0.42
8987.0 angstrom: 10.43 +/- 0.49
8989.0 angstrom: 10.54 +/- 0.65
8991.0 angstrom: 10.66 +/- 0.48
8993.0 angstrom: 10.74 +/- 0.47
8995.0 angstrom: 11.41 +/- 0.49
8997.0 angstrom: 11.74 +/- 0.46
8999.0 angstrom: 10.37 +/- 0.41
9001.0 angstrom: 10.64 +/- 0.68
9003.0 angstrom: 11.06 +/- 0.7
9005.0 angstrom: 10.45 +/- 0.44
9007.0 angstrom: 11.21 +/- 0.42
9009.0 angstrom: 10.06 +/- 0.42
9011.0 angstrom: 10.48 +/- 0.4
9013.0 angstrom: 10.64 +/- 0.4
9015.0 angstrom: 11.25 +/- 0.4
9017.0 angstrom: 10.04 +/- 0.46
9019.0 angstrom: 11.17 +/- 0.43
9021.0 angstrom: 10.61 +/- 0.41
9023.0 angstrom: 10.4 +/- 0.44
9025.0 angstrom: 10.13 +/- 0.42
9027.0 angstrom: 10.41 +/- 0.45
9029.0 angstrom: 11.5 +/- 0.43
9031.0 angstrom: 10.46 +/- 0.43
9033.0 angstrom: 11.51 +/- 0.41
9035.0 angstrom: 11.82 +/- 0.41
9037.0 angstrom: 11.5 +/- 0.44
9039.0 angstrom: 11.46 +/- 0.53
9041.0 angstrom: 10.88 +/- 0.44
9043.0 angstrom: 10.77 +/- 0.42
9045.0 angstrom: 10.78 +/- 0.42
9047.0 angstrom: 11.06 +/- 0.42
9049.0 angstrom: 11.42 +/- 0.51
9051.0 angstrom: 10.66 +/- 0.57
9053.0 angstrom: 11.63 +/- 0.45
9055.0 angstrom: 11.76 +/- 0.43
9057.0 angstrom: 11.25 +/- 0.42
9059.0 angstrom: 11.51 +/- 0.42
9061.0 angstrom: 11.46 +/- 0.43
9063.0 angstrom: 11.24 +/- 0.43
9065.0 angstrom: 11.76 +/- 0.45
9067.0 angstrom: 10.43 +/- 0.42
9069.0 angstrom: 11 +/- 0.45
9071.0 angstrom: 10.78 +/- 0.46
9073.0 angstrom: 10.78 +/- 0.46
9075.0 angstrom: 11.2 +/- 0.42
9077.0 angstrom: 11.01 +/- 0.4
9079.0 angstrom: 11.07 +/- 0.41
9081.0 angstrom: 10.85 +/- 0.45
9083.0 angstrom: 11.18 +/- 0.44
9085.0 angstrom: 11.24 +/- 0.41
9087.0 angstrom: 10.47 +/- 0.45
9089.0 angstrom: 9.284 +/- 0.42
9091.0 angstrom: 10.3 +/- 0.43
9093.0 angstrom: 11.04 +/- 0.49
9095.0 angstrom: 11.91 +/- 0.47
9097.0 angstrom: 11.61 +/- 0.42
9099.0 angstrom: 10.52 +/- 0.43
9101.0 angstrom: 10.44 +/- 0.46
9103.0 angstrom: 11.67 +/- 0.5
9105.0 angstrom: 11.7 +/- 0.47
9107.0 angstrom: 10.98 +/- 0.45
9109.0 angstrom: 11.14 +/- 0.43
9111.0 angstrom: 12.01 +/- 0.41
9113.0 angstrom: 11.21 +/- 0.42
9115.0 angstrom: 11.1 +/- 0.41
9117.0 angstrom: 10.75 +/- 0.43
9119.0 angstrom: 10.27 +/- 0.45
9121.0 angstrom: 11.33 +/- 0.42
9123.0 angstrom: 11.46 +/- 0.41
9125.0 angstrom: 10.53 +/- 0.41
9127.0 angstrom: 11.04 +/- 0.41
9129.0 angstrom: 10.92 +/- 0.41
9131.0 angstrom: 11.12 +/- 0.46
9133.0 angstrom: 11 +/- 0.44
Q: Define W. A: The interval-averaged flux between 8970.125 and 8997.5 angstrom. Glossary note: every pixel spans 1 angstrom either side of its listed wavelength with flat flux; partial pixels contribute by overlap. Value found 11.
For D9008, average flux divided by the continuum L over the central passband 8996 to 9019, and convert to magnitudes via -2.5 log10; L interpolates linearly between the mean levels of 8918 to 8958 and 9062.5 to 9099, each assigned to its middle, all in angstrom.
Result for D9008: 0.02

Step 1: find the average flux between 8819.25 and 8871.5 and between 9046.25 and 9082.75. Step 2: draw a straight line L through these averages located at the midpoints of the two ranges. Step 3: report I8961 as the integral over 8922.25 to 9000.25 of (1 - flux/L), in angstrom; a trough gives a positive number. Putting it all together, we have 0.7 angstrom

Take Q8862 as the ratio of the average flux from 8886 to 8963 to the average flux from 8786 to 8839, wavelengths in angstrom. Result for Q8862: 1.01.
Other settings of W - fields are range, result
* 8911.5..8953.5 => 11.1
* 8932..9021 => 10.9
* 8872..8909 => 11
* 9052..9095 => 11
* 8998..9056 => 10.9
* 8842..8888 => 11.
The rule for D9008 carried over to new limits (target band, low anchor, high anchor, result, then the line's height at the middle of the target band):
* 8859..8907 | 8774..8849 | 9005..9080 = 0.005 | 11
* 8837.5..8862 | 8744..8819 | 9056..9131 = -0.022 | 10.9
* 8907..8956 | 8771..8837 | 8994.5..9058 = -0.020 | 10.9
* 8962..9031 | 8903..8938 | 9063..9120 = 0.027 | 11.1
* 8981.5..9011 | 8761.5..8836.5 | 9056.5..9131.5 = 0.021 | 11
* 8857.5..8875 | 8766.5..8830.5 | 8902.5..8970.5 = 0.017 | 11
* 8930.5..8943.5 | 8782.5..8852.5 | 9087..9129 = -0.023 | 11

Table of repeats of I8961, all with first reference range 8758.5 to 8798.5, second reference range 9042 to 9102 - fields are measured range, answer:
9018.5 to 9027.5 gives 0.39 angstrom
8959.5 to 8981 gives -0.23 angstrom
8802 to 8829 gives 0.23 angstrom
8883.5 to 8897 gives 0.17 angstrom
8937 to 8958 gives -0.09 angstrom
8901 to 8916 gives -0.74 angstrom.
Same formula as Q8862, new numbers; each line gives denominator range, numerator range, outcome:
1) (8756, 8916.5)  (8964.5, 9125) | 1.00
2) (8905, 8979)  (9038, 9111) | 1.00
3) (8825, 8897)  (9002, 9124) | 1.00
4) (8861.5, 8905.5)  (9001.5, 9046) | 1.00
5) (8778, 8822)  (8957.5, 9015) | 1.00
